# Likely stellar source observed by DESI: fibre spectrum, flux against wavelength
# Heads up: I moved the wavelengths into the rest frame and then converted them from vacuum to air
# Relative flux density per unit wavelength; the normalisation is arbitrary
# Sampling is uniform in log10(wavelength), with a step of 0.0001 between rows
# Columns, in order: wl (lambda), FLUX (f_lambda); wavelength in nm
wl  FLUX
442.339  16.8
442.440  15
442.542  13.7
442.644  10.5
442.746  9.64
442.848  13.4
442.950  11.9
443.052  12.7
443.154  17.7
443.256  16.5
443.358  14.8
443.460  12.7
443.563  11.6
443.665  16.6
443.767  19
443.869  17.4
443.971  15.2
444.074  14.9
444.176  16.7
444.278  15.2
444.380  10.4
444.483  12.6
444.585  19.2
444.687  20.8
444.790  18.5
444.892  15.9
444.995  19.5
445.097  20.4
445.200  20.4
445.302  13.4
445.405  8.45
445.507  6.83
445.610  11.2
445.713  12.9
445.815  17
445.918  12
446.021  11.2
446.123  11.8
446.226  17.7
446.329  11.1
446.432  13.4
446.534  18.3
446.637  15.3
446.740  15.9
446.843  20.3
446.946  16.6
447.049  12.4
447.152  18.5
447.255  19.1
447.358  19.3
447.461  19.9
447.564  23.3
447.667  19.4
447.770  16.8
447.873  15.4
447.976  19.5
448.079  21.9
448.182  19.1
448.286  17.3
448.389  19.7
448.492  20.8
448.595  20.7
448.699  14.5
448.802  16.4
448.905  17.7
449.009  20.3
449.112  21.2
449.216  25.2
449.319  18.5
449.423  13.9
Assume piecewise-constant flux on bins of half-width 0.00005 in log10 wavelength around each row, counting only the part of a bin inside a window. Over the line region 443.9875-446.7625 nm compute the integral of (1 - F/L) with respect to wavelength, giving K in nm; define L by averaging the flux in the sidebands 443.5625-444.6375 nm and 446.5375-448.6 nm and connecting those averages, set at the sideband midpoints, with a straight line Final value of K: 0.289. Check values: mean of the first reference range 15.5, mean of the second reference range 18.5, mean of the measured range 14.8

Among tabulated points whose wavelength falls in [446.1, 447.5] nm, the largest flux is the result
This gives 20.3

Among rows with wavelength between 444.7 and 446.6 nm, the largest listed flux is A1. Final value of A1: 20.4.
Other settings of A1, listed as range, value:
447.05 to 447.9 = 23.3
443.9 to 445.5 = 20.8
